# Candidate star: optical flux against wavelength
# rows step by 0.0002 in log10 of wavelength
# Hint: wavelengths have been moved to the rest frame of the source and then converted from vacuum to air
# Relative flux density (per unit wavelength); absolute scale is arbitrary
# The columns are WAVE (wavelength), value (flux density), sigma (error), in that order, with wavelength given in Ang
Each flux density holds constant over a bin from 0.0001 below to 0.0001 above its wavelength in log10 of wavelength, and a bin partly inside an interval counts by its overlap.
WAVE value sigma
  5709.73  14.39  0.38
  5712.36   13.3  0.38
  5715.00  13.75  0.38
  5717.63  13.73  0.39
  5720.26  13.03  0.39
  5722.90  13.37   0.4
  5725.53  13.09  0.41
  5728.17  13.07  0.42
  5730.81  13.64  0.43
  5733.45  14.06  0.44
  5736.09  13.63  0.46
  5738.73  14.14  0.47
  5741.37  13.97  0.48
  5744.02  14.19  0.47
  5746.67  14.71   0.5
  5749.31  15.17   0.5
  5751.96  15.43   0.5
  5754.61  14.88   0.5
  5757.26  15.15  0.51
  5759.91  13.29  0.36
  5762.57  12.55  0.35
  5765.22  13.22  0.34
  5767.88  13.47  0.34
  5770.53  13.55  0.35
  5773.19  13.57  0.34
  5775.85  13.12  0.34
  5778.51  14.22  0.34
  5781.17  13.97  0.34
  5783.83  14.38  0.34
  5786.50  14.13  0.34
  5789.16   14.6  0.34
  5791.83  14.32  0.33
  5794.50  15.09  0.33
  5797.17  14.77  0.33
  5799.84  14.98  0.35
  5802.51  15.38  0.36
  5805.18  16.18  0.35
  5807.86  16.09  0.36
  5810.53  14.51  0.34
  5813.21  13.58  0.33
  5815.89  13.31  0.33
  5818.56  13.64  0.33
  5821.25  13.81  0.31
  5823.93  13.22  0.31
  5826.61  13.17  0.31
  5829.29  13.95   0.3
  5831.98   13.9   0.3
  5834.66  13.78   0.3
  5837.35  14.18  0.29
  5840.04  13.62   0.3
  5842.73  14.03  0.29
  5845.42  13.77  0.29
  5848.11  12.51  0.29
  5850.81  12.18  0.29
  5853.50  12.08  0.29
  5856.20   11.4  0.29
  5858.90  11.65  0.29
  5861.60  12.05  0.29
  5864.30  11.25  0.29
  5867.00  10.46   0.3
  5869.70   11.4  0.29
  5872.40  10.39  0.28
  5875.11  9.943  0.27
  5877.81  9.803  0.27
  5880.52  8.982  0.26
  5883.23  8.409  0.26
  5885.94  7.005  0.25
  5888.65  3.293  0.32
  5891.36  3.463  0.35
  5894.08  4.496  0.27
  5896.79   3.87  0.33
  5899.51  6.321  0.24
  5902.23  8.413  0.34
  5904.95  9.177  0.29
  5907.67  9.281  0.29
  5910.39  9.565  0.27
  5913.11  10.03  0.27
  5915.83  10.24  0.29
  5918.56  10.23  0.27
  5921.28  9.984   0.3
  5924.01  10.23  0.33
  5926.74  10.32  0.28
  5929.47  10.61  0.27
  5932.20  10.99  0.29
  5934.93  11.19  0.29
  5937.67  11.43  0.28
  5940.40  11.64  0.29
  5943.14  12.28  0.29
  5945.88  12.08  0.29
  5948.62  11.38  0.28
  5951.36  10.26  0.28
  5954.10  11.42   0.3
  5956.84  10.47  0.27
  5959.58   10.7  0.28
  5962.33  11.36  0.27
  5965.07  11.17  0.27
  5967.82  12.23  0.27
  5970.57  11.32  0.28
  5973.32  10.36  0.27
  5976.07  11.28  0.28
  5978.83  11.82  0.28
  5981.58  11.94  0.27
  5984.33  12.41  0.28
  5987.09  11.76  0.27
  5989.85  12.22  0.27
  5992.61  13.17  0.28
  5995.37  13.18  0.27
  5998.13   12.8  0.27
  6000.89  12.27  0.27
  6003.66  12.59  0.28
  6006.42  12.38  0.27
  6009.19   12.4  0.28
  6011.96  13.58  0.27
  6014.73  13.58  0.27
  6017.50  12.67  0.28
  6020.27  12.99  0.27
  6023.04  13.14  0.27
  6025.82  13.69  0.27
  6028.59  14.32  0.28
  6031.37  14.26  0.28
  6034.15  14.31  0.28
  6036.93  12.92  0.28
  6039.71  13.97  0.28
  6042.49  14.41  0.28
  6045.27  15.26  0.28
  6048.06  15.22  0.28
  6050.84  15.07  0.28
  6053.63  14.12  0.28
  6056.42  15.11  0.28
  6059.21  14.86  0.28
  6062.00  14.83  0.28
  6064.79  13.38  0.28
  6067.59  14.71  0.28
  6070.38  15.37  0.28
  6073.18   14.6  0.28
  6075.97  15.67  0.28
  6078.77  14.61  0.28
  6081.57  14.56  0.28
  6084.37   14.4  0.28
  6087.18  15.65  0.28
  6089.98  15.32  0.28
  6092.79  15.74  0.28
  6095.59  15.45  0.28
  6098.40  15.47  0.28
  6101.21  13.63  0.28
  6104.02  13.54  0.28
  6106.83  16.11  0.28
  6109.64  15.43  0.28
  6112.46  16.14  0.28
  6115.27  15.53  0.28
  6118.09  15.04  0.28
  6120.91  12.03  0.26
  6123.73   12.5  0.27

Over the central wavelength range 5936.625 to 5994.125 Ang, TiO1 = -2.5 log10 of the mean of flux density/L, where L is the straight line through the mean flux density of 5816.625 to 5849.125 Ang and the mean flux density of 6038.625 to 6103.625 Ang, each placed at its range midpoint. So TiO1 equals 0.231 mag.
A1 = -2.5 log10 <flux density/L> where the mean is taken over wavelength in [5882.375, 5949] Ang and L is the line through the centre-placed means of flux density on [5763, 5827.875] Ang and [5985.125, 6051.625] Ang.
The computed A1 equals 0.46 mag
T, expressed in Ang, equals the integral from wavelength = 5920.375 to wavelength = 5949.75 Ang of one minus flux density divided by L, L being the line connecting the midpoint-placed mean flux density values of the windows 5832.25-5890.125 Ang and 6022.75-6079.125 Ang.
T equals 3.1 Ang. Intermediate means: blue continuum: 11.1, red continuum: 14.5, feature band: 11.1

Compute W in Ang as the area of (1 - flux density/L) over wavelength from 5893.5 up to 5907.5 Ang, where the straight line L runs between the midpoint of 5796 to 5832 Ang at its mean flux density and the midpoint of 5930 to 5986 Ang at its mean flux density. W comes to 6.4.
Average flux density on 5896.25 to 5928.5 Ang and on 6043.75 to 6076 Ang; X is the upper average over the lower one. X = 1.6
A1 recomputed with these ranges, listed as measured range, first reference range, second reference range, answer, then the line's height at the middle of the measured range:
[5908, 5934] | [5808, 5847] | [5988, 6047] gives 0.308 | 13.6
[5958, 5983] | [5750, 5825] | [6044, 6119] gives 0.281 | 14.7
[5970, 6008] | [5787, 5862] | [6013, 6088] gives 0.171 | 14.2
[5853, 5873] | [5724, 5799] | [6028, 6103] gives 0.250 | 14.3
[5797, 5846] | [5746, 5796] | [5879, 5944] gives -0.163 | 12.2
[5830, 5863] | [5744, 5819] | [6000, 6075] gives 0.104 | 14.2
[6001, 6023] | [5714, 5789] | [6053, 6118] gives 0.148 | 14.7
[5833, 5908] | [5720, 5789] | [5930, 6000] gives 0.270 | 12.7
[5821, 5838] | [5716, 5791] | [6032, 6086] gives 0.030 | 14.1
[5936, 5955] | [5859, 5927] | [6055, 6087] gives -0.094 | 10.5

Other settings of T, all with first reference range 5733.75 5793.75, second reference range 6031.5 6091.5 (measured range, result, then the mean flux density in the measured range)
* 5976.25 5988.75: 2.24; 11.9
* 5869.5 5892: 9.85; 8.05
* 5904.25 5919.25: 4.82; 9.76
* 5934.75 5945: 1.93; 11.7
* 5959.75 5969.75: 2.08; 11.5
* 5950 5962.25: 3.12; 10.8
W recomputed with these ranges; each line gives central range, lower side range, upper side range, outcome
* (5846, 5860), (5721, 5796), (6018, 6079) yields 2.0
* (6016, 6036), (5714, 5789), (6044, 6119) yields 1.6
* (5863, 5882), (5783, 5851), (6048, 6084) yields 5.3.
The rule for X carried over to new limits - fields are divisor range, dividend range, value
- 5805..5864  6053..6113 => 1.12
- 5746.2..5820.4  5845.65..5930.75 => 0.65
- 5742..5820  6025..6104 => 1.02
